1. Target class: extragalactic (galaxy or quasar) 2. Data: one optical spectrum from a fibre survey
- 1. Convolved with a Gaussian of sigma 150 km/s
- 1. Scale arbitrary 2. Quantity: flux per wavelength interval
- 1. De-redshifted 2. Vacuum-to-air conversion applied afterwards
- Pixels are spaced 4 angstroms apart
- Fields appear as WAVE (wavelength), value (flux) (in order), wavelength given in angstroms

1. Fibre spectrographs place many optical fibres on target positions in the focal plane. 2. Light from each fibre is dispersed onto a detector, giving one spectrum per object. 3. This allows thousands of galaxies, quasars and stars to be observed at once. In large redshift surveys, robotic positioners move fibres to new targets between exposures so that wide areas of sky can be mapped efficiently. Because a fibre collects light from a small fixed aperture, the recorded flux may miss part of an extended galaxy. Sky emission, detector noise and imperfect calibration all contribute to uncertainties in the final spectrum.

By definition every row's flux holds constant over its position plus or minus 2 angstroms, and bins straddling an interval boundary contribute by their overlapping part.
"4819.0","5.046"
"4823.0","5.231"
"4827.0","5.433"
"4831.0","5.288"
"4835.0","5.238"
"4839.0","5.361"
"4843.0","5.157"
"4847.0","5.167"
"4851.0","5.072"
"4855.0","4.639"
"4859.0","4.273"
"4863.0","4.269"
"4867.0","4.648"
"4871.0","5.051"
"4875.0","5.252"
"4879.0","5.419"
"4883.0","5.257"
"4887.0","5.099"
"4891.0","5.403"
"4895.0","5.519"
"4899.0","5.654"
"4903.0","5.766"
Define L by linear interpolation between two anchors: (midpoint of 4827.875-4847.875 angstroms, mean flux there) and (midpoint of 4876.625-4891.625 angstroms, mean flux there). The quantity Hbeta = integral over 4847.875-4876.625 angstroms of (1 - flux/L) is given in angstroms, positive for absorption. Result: 2.82 angstroms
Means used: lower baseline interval 5.26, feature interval 4.75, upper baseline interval 5.28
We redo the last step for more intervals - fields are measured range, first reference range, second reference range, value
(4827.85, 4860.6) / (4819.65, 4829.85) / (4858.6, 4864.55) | -2.03 angstroms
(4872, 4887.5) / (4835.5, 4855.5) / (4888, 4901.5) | 0.37 angstroms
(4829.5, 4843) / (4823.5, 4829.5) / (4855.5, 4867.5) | -0.48 angstroms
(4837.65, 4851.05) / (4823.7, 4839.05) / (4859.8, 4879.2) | -0.11 angstroms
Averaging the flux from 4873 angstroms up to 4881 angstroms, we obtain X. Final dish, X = 5.34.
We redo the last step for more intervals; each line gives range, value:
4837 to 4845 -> 5.26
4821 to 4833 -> 5.32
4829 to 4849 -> 5.24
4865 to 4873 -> 4.85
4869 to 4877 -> 5.15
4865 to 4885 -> 5.13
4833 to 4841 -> 5.3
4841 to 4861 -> 4.86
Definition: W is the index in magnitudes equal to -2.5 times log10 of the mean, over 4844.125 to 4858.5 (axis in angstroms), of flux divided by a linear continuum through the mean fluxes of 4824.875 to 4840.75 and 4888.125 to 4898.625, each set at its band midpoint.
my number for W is 0.10 mag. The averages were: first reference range 5.33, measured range 4.9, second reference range 5.46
